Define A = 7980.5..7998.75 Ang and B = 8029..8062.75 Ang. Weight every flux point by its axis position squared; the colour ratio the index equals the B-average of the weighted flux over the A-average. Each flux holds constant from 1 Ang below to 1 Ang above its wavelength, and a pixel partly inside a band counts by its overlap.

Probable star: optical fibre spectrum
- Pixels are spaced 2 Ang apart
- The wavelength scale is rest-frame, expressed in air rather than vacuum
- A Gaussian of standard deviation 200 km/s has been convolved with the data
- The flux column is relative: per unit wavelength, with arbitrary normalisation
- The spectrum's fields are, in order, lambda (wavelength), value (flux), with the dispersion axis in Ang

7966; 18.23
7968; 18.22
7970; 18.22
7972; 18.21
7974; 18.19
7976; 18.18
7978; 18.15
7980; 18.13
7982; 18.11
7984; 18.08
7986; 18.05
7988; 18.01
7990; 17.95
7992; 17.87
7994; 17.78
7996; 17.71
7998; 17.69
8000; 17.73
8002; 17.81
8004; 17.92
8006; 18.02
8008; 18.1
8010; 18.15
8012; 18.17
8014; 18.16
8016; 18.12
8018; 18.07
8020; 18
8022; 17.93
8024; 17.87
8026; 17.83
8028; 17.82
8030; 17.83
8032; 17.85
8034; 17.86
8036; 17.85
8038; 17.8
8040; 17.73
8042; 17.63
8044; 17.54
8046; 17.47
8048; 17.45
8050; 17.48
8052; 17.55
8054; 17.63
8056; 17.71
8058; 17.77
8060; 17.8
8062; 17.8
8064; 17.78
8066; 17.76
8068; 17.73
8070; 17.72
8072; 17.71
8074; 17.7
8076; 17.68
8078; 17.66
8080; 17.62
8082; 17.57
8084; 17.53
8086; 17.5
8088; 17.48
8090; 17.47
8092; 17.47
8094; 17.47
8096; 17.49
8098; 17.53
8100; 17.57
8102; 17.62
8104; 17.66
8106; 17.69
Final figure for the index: 1.00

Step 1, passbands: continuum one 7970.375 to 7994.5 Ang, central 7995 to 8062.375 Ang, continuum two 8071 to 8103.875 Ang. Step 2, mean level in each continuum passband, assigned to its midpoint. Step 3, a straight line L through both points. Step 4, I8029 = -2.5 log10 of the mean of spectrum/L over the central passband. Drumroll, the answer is 0.00 mag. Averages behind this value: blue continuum 18.1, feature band 17.8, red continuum 17.6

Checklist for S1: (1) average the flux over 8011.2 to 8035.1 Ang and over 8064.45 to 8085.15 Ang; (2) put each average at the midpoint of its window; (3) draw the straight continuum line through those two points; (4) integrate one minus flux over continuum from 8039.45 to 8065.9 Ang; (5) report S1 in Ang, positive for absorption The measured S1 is 0.2 Ang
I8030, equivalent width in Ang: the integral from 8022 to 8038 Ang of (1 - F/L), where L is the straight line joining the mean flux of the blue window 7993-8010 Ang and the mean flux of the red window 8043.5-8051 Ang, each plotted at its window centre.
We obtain -0.2 Ang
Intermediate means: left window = 17.9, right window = 17.5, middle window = 17.8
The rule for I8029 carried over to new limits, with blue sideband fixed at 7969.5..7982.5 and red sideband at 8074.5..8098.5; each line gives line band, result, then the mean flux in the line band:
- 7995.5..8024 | 0.00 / 18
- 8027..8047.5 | 0.01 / 17.7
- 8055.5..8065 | -0.01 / 17.8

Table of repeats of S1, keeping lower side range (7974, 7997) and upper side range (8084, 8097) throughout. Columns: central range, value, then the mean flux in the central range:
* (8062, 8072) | -0.1 Ang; 17.7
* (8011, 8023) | -0.1 Ang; 18.1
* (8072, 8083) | -0.1 Ang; 17.7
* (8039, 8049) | 0.1 Ang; 17.6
